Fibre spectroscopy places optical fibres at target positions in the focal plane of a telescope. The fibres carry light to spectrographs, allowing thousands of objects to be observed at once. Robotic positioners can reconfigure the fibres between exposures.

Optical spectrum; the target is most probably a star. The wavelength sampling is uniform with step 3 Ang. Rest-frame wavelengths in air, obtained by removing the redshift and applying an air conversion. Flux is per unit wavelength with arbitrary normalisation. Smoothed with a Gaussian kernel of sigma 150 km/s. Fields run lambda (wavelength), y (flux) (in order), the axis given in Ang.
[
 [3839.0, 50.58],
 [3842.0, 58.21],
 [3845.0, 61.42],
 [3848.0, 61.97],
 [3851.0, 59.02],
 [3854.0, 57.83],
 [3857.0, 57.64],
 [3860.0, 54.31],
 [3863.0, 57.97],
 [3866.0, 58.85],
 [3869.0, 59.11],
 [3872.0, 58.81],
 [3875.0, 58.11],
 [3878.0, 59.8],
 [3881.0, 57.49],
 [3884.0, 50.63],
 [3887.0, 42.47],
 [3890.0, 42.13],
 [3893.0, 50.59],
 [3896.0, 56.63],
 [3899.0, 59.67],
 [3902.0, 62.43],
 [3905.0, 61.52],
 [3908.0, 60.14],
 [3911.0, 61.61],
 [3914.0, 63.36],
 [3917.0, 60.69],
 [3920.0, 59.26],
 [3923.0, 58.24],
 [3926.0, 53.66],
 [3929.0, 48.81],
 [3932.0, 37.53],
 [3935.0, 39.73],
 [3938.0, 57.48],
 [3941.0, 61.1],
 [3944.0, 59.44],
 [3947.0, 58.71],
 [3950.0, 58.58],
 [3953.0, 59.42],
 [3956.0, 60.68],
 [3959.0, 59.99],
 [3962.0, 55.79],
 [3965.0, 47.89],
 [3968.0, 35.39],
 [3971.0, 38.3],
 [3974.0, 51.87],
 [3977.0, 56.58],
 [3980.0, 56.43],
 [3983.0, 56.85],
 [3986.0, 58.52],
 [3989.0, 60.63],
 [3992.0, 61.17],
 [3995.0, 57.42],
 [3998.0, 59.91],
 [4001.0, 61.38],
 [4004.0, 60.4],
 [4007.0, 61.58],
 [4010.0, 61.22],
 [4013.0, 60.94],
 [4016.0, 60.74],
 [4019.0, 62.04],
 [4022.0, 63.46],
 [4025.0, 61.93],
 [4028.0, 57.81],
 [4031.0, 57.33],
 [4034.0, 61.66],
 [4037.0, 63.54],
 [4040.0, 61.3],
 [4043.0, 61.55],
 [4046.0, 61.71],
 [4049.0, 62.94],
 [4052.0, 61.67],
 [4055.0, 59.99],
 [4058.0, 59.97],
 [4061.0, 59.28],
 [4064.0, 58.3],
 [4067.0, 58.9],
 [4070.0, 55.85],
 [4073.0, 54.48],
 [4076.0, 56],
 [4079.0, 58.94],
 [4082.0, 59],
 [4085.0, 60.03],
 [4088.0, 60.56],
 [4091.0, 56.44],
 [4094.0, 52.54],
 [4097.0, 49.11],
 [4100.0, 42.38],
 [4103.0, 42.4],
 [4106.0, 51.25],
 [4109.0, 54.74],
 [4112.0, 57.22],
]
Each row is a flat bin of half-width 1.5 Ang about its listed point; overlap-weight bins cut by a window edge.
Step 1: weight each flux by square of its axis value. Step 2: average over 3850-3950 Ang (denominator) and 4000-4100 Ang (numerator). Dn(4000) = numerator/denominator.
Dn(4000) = 1.14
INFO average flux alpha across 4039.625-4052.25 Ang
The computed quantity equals 61.9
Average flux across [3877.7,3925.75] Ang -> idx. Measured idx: 56.5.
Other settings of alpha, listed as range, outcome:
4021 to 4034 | 60.2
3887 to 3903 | 52.9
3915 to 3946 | 53.8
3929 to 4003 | 54.5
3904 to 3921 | 61.1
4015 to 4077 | 60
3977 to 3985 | 56.7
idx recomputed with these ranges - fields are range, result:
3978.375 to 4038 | 60.2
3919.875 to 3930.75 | 54.1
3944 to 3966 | 57.7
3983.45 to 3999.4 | 59.4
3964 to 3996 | 52.8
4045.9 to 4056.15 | 61.6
